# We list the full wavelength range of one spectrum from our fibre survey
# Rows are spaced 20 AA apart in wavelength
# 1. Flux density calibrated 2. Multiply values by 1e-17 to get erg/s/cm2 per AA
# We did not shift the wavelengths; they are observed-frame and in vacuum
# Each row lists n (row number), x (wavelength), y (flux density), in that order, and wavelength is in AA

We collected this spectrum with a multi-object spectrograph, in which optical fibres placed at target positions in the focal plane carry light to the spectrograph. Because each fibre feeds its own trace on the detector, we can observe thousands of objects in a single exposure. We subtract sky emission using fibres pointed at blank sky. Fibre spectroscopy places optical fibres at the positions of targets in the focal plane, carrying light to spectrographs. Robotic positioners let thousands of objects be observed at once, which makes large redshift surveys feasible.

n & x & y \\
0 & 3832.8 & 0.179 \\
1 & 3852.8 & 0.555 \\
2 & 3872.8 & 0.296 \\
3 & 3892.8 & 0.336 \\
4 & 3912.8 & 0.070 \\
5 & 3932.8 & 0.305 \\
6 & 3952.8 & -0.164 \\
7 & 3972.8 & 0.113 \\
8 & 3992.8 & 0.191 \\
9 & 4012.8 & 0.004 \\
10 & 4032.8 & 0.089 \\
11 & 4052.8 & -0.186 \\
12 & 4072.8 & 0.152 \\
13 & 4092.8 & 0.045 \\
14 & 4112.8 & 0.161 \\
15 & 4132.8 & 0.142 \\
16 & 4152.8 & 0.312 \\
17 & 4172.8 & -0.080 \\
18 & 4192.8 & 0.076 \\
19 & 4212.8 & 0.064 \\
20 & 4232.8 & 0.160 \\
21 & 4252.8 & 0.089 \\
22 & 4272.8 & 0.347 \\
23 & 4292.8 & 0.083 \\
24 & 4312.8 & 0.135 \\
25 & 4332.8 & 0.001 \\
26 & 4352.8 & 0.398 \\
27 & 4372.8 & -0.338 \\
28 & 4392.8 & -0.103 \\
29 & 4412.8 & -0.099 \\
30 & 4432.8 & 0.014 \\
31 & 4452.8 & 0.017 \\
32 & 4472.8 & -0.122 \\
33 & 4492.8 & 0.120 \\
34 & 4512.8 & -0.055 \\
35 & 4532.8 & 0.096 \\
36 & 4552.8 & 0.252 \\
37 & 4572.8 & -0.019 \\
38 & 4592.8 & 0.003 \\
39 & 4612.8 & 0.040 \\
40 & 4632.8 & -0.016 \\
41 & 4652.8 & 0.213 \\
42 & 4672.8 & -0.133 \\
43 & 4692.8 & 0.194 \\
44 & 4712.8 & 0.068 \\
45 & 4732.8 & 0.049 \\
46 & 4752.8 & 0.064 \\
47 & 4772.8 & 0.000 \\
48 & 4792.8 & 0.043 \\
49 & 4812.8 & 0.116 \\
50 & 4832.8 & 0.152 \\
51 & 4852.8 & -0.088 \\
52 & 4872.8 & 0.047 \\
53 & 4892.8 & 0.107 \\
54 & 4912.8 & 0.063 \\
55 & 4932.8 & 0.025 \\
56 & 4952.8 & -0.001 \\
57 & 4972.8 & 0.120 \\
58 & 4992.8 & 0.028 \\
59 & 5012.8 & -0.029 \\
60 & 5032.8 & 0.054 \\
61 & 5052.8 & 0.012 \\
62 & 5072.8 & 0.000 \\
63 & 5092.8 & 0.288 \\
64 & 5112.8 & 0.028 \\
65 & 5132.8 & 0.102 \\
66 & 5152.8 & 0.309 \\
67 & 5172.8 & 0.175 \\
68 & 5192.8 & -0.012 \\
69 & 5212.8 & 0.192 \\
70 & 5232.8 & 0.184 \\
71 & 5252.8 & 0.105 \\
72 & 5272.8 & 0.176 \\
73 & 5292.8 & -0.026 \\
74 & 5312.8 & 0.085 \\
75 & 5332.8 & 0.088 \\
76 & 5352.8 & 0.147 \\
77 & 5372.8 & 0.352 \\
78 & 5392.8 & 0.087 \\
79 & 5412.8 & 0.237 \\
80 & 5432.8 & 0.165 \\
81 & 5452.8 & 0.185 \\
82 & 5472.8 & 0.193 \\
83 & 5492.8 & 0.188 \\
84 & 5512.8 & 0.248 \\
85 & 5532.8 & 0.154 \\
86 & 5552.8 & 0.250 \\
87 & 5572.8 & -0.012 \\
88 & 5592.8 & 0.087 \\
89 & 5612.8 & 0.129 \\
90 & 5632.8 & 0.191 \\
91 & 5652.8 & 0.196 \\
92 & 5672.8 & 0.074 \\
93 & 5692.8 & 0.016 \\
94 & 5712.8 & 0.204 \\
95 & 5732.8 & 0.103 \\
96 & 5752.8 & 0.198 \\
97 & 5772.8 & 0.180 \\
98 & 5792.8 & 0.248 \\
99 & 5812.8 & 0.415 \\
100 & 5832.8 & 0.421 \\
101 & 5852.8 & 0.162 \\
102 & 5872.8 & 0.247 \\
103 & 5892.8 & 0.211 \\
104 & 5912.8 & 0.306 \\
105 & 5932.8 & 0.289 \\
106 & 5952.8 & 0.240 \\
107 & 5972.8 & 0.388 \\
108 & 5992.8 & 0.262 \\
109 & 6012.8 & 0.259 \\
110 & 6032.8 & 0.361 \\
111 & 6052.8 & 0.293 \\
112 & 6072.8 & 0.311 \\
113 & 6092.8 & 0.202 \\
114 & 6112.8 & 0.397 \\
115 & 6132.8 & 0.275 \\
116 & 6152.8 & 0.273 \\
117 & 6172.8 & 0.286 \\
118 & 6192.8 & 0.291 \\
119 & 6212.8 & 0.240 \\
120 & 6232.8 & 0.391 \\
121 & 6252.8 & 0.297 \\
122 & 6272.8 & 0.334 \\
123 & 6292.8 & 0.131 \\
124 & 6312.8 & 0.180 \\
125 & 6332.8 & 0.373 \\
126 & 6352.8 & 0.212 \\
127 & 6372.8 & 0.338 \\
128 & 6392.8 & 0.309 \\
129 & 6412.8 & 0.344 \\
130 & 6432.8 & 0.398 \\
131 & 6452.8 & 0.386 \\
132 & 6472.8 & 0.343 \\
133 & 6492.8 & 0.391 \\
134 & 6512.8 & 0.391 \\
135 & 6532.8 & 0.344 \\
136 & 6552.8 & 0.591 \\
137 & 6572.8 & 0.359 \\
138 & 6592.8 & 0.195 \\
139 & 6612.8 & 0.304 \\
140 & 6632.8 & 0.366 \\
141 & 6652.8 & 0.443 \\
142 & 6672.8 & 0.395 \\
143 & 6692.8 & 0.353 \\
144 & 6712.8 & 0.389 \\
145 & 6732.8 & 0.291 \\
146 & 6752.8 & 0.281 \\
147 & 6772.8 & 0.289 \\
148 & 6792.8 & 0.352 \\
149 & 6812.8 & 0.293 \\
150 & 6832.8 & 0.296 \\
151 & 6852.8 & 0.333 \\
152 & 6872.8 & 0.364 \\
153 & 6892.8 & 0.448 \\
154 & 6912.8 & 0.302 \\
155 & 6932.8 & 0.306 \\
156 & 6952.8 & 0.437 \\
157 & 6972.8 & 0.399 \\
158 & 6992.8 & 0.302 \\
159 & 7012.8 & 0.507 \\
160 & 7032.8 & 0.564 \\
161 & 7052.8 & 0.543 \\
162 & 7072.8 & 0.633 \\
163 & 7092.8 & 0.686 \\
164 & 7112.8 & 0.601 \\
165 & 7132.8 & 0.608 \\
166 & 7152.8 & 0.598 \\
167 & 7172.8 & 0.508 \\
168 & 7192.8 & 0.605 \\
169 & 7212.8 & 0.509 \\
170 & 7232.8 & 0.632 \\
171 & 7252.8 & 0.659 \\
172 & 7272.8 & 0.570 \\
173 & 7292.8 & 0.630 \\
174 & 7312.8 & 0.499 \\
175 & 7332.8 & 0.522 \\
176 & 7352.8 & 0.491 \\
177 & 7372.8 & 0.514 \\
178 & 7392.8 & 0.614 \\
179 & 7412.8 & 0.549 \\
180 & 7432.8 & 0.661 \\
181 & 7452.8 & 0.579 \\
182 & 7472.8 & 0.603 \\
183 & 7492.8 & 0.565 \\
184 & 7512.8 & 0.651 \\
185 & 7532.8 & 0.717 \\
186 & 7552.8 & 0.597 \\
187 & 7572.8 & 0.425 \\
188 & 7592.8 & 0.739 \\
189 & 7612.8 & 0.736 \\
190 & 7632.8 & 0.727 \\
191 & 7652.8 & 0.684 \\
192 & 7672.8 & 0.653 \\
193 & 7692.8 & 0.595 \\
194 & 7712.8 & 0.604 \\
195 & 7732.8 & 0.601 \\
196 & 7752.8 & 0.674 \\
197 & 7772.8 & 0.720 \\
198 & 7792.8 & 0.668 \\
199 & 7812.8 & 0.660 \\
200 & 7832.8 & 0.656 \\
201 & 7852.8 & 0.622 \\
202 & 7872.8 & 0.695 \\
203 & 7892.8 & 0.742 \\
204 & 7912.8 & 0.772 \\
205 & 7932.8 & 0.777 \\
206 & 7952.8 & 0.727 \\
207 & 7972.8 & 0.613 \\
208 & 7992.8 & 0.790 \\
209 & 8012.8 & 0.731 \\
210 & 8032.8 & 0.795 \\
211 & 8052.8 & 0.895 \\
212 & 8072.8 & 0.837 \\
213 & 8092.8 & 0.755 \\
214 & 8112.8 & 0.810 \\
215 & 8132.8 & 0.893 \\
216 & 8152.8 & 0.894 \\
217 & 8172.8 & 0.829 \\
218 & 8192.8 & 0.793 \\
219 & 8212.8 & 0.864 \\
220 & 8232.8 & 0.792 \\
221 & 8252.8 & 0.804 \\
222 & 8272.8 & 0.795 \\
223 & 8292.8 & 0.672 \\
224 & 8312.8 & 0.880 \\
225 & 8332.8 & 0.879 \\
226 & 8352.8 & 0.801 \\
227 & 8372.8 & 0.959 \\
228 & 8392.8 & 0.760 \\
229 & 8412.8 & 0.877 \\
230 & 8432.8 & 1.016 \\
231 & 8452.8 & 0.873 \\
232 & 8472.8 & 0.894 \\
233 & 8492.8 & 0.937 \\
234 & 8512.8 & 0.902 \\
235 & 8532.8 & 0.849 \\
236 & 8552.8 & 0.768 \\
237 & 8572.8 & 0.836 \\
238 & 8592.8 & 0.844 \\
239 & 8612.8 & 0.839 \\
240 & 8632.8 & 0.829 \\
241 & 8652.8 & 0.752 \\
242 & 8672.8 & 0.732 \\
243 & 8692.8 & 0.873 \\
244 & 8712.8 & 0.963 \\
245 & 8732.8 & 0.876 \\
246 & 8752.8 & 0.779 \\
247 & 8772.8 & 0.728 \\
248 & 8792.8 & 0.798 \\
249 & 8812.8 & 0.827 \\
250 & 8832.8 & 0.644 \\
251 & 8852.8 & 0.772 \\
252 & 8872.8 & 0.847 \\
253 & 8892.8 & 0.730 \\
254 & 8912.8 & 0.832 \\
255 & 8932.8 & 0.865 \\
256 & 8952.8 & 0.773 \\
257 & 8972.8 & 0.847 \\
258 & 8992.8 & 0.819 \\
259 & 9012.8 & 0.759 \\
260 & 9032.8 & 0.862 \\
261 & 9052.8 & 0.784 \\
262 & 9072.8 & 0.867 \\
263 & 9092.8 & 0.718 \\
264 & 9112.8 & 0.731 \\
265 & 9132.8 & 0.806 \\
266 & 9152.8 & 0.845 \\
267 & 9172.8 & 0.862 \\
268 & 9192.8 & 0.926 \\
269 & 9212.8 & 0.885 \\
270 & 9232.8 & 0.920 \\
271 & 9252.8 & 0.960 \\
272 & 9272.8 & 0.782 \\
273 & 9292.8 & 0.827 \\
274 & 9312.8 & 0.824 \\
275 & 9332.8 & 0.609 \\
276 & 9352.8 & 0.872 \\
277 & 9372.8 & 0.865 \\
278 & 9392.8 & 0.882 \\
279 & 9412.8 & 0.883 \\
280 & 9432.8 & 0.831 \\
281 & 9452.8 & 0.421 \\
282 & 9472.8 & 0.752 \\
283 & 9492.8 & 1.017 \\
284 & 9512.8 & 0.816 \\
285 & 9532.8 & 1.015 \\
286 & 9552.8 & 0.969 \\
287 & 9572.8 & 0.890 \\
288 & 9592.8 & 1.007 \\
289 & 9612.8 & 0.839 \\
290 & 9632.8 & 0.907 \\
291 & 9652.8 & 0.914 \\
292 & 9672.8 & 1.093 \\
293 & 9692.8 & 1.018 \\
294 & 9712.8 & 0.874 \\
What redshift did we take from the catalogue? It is 0.76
